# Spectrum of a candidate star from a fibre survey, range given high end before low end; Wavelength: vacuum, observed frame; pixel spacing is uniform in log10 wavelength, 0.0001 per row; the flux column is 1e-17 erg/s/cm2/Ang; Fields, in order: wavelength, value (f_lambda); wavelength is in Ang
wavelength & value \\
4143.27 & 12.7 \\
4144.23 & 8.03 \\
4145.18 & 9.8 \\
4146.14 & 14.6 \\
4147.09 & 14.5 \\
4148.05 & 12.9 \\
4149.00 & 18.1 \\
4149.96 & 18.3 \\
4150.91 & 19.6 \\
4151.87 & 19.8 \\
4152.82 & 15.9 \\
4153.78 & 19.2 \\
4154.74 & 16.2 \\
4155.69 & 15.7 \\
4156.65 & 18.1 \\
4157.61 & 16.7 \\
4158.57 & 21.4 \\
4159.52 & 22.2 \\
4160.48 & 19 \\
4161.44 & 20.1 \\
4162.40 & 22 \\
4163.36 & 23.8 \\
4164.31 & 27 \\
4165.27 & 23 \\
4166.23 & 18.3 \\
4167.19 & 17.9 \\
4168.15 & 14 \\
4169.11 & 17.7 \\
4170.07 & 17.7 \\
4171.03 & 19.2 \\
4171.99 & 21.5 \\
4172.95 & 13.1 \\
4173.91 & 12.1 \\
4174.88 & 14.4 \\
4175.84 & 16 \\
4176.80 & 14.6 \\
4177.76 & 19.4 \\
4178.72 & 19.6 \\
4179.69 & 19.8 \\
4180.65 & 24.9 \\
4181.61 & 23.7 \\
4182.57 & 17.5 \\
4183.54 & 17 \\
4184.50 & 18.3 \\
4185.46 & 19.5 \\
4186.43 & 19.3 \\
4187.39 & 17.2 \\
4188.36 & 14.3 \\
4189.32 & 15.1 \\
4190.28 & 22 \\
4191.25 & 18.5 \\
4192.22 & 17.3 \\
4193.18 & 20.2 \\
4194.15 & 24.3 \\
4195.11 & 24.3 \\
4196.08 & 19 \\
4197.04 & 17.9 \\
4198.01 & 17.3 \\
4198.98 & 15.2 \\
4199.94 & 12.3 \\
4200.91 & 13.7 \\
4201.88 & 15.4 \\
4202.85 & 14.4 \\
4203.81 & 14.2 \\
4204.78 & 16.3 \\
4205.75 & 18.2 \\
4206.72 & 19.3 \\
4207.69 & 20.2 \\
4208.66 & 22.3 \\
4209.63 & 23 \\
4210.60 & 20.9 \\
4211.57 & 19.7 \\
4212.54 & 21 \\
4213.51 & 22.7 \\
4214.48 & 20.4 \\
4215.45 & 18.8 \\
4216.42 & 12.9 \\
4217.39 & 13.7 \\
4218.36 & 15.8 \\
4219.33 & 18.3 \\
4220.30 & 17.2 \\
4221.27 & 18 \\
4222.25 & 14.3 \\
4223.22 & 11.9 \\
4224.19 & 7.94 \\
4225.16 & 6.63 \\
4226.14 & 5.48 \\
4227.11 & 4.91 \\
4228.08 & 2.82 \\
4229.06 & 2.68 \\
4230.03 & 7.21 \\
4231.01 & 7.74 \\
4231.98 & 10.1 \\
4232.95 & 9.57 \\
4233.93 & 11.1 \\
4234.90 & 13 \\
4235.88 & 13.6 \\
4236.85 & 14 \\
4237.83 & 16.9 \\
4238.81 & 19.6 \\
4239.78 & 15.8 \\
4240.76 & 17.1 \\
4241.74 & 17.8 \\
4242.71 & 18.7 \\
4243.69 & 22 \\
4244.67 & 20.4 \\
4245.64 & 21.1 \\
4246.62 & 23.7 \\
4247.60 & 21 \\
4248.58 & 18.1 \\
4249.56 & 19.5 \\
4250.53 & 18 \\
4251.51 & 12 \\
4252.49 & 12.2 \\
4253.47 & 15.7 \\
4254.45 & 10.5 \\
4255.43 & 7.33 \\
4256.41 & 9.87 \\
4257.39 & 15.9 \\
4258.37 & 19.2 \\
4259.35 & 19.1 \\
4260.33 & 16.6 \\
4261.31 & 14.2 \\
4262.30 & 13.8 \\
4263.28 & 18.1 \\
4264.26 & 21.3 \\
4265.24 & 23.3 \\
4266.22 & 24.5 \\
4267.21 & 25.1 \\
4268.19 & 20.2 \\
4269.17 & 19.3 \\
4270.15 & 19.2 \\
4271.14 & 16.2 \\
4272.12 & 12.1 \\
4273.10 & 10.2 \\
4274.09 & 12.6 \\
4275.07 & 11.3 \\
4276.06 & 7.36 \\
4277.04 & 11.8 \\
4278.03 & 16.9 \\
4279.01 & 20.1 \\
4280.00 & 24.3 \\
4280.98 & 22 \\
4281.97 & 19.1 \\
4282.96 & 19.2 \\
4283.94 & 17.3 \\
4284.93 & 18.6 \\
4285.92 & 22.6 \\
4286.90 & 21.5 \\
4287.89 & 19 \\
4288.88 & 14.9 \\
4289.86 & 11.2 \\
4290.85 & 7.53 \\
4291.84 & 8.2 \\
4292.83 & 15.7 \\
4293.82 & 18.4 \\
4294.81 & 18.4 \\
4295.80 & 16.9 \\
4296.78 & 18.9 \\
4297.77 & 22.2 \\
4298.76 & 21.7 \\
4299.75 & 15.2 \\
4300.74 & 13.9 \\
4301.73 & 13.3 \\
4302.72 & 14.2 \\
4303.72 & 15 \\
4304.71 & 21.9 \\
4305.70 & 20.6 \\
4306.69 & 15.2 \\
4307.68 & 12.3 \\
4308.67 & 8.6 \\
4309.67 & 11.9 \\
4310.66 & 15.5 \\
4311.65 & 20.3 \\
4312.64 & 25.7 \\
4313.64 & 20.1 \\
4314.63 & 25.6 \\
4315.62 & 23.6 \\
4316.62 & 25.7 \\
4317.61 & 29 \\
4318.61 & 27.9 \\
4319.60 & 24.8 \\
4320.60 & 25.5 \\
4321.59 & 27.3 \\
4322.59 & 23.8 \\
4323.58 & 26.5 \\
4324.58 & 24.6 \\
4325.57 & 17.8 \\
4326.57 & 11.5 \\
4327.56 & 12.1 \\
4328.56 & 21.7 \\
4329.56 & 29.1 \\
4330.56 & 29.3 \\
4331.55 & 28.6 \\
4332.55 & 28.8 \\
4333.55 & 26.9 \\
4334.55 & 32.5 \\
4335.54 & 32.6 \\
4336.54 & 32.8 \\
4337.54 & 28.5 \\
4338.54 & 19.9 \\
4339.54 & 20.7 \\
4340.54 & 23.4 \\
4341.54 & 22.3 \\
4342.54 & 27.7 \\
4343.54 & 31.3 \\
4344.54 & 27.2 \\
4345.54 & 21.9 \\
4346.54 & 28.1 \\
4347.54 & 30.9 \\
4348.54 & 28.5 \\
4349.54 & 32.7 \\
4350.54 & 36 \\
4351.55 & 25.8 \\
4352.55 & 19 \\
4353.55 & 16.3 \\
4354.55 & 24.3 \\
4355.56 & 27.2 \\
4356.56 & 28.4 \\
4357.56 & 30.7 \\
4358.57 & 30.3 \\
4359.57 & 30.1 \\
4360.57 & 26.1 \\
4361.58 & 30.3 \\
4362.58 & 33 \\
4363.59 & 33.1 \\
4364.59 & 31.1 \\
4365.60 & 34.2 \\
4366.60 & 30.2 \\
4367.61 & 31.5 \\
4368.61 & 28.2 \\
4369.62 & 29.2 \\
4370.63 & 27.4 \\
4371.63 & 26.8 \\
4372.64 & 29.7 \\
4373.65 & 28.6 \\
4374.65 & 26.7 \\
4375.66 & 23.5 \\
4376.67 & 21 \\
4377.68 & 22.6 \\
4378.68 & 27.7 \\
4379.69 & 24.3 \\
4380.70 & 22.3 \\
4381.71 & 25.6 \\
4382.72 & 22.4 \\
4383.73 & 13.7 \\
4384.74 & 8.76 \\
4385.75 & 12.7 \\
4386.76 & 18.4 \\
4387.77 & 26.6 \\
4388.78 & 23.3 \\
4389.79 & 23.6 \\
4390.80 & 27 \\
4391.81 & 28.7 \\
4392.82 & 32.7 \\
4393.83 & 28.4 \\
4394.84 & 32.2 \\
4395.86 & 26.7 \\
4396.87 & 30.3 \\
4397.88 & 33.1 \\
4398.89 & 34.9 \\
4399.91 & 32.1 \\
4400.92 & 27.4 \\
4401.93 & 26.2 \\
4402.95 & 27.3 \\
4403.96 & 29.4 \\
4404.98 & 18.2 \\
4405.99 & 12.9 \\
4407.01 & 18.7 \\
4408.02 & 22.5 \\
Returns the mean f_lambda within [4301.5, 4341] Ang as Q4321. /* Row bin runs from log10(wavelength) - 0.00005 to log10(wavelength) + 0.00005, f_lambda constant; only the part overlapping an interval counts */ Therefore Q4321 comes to 22.4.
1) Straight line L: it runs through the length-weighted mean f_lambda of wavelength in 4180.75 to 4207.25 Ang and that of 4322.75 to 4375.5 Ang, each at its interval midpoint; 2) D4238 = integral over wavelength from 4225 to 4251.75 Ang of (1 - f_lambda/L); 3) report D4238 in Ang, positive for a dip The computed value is 8.6 Ang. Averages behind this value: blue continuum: 17.9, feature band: 14.1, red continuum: 27.1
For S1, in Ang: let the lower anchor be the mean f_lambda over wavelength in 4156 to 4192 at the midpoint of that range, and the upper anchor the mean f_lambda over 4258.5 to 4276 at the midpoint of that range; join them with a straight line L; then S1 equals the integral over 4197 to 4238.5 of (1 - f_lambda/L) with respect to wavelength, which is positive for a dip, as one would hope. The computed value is 8.54 Ang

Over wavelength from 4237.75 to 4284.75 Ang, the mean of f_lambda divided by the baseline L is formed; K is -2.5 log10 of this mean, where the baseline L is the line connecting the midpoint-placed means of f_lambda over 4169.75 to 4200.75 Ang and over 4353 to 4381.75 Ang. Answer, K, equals 0.27 mag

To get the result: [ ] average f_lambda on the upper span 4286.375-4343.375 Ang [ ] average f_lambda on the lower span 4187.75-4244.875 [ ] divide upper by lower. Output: 1.34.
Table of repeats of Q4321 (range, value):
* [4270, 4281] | 14.9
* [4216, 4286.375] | 15.4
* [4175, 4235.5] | 16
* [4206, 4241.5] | 14.4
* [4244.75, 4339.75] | 19.1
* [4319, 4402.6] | 26.4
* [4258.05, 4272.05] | 19.1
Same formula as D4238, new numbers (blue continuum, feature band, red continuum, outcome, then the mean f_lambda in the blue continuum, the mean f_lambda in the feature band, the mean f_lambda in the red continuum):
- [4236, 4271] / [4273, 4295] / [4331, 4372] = 5.1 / 17.7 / 16.1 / 28.2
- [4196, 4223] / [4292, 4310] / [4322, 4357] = 5.4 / 17.5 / 16.2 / 25.7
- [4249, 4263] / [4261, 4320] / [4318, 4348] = 4.3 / 14.6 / 17.9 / 25.5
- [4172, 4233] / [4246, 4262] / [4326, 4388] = 2.9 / 16.1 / 15.8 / 26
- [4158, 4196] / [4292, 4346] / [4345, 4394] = 5.7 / 19.2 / 21.9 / 26.3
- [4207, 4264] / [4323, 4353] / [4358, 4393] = -3.7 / 15.2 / 26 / 26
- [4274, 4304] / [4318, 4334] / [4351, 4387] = -2.7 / 16.5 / 24.2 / 25.6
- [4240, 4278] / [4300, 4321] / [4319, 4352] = 3.4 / 16.7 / 19.5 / 26.1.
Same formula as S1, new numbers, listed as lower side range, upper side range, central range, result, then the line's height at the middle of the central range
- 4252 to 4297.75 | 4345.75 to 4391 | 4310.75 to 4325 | -2.6 Ang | 20.9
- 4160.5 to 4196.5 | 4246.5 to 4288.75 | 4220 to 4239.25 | 7.8 Ang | 17.9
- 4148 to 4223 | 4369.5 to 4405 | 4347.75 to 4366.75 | -3.3 Ang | 24.5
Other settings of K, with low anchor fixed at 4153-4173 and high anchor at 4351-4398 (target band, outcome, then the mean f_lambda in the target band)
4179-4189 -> 0.05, 19.1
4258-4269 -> 0.16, 19.6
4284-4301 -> 0.36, 16.8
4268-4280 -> 0.46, 15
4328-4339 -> -0.14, 28.2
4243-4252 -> 0.13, 19.5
